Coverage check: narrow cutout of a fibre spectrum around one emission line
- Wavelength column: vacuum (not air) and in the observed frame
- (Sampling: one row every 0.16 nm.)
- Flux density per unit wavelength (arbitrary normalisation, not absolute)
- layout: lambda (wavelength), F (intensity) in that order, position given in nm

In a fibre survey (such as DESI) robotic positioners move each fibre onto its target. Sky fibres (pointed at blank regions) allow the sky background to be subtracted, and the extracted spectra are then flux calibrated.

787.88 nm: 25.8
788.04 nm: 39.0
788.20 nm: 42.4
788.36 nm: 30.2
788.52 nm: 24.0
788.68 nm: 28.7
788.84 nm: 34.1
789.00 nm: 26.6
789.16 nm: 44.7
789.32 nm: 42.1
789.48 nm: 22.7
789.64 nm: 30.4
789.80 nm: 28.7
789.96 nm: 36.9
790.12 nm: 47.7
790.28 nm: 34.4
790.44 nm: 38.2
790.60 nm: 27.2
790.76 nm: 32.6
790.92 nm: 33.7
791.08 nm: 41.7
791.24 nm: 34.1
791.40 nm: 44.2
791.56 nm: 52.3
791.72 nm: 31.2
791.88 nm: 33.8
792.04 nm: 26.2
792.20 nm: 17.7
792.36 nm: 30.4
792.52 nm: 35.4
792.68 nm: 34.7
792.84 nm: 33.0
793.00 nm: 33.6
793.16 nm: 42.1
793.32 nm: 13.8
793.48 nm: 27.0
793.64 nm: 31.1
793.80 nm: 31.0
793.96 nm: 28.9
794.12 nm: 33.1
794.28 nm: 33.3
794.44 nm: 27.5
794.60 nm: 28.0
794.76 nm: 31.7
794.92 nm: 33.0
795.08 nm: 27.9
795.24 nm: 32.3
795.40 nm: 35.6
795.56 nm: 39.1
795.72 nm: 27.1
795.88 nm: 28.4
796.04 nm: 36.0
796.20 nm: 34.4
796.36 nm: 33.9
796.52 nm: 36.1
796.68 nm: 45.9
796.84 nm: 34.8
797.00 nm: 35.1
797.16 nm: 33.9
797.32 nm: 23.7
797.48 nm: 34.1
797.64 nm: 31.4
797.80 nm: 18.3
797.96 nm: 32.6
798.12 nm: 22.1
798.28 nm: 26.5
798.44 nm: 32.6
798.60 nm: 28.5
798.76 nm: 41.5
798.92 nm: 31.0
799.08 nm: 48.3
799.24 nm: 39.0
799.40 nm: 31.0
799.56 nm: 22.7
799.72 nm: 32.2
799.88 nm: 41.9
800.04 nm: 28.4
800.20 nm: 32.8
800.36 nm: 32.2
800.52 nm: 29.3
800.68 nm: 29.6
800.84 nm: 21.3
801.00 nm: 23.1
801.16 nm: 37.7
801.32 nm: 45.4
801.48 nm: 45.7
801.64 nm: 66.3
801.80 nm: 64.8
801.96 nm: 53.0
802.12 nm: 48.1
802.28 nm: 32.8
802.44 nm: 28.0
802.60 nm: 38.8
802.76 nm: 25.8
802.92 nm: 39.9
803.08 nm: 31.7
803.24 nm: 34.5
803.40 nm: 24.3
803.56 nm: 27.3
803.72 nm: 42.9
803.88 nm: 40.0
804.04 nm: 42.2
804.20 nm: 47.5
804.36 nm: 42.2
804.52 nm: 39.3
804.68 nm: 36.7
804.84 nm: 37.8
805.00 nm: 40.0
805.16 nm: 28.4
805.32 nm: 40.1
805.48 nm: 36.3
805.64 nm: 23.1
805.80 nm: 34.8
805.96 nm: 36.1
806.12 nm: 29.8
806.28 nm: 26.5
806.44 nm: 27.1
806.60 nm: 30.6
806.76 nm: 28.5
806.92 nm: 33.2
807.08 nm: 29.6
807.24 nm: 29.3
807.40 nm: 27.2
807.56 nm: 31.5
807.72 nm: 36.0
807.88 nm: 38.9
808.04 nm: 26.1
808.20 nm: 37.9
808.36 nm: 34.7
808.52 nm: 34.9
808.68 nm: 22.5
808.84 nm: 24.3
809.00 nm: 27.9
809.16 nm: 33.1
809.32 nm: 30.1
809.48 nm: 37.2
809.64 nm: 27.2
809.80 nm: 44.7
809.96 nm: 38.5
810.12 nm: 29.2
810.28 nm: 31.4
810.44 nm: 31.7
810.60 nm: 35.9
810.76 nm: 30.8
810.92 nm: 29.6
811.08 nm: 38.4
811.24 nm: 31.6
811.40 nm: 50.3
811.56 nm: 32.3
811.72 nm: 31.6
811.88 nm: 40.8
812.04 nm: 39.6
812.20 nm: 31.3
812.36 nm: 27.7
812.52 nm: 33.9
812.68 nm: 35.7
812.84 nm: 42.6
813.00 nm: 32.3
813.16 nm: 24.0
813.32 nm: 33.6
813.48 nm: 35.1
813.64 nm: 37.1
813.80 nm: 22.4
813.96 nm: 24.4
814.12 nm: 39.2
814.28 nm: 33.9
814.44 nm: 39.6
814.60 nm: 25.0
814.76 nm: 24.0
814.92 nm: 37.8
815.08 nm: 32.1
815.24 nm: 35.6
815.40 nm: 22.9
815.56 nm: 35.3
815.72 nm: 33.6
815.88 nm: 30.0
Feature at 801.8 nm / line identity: H-alpha 6563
